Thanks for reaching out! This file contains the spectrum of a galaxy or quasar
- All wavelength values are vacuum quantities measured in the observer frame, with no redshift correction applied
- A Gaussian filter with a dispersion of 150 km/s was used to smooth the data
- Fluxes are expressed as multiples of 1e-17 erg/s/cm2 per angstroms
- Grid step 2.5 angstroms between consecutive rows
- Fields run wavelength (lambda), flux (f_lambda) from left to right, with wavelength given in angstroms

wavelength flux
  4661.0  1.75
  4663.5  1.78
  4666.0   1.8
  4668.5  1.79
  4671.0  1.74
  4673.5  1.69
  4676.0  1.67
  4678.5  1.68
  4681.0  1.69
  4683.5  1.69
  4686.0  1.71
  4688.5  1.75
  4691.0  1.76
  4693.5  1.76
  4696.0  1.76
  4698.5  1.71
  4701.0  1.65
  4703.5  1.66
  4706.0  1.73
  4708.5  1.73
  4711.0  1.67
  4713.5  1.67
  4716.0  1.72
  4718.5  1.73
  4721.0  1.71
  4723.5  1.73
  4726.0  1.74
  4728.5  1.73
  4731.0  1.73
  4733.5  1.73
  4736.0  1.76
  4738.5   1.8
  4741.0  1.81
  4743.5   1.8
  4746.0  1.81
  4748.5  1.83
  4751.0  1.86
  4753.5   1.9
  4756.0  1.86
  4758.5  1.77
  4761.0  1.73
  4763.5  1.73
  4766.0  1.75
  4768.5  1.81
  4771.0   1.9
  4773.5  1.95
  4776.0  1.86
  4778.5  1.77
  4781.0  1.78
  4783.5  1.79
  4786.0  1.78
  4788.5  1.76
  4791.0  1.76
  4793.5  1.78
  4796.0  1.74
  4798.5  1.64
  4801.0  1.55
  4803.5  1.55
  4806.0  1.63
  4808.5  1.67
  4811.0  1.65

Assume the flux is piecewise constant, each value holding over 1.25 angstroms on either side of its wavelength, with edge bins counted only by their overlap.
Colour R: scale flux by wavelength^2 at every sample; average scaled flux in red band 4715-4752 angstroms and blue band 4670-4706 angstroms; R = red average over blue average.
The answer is 1.05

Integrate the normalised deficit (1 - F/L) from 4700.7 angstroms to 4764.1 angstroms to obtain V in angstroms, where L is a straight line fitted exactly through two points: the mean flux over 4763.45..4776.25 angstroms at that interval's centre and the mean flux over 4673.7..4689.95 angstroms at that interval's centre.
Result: 0.9 angstroms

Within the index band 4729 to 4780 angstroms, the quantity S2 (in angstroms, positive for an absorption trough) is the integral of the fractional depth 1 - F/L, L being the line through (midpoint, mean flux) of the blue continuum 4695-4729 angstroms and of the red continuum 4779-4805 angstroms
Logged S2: -2.8 angstroms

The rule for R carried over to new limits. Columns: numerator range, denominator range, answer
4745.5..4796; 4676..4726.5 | 1.09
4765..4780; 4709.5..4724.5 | 1.11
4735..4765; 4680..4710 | 1.08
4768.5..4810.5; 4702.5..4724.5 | 1.06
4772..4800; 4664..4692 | 1.08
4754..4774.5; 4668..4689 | 1.10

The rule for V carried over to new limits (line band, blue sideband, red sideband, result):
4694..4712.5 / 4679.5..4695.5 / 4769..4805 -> 0.3 angstroms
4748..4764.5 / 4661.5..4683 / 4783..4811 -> -1.0 angstroms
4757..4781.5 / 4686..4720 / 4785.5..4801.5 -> -1.2 angstroms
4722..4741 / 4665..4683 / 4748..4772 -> 0.3 angstroms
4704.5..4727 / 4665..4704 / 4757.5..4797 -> 0.4 angstroms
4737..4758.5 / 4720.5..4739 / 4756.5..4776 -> -0.7 angstroms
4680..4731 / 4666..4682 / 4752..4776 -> 1.1 angstroms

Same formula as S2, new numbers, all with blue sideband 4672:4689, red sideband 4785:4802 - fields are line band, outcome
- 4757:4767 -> -0.21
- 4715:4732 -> -0.23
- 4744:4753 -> -0.67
